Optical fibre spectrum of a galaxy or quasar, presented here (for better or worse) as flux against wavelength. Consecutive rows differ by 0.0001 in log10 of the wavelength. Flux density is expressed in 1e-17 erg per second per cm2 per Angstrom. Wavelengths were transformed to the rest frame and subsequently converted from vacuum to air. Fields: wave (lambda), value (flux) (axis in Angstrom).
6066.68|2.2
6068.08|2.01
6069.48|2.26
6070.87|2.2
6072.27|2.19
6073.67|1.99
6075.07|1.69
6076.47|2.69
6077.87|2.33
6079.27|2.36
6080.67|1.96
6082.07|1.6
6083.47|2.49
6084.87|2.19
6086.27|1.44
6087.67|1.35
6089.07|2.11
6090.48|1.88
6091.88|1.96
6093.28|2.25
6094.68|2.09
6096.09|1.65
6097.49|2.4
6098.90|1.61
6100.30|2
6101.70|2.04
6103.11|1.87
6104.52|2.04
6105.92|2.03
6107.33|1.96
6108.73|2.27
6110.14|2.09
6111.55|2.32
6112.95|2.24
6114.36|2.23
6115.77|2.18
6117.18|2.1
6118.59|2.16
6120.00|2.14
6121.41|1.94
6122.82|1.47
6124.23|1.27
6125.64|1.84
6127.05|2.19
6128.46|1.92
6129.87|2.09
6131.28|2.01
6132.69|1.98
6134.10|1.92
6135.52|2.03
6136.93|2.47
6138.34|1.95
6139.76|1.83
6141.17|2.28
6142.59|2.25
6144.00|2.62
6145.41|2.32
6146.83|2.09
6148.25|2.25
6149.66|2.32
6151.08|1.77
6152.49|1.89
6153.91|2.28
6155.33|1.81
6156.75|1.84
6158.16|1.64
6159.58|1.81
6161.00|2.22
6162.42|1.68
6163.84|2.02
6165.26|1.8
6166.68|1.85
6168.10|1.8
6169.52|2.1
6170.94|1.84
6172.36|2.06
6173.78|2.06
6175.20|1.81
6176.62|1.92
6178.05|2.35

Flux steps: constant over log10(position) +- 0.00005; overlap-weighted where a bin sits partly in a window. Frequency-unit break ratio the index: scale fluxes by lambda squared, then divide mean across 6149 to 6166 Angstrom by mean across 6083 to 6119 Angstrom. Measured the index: 1.0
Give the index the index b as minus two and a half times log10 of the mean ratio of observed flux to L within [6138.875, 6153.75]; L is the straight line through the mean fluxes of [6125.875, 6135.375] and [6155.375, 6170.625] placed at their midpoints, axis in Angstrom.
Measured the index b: -0.12 mag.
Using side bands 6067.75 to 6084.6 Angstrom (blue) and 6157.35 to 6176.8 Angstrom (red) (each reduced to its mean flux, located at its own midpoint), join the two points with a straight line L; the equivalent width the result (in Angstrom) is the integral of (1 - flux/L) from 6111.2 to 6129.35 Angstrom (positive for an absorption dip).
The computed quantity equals 0.3 Angstrom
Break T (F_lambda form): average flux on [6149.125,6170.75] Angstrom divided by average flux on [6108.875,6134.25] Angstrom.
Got 1.0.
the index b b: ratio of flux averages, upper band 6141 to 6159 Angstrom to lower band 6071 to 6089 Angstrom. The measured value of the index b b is 1.03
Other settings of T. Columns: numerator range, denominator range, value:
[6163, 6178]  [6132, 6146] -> 0.90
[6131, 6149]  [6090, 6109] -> 1.08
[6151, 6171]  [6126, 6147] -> 0.89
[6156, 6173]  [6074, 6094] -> 0.93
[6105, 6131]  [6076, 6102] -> 1.00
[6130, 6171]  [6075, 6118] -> 0.99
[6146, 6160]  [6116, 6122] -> 0.94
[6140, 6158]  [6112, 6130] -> 1.07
